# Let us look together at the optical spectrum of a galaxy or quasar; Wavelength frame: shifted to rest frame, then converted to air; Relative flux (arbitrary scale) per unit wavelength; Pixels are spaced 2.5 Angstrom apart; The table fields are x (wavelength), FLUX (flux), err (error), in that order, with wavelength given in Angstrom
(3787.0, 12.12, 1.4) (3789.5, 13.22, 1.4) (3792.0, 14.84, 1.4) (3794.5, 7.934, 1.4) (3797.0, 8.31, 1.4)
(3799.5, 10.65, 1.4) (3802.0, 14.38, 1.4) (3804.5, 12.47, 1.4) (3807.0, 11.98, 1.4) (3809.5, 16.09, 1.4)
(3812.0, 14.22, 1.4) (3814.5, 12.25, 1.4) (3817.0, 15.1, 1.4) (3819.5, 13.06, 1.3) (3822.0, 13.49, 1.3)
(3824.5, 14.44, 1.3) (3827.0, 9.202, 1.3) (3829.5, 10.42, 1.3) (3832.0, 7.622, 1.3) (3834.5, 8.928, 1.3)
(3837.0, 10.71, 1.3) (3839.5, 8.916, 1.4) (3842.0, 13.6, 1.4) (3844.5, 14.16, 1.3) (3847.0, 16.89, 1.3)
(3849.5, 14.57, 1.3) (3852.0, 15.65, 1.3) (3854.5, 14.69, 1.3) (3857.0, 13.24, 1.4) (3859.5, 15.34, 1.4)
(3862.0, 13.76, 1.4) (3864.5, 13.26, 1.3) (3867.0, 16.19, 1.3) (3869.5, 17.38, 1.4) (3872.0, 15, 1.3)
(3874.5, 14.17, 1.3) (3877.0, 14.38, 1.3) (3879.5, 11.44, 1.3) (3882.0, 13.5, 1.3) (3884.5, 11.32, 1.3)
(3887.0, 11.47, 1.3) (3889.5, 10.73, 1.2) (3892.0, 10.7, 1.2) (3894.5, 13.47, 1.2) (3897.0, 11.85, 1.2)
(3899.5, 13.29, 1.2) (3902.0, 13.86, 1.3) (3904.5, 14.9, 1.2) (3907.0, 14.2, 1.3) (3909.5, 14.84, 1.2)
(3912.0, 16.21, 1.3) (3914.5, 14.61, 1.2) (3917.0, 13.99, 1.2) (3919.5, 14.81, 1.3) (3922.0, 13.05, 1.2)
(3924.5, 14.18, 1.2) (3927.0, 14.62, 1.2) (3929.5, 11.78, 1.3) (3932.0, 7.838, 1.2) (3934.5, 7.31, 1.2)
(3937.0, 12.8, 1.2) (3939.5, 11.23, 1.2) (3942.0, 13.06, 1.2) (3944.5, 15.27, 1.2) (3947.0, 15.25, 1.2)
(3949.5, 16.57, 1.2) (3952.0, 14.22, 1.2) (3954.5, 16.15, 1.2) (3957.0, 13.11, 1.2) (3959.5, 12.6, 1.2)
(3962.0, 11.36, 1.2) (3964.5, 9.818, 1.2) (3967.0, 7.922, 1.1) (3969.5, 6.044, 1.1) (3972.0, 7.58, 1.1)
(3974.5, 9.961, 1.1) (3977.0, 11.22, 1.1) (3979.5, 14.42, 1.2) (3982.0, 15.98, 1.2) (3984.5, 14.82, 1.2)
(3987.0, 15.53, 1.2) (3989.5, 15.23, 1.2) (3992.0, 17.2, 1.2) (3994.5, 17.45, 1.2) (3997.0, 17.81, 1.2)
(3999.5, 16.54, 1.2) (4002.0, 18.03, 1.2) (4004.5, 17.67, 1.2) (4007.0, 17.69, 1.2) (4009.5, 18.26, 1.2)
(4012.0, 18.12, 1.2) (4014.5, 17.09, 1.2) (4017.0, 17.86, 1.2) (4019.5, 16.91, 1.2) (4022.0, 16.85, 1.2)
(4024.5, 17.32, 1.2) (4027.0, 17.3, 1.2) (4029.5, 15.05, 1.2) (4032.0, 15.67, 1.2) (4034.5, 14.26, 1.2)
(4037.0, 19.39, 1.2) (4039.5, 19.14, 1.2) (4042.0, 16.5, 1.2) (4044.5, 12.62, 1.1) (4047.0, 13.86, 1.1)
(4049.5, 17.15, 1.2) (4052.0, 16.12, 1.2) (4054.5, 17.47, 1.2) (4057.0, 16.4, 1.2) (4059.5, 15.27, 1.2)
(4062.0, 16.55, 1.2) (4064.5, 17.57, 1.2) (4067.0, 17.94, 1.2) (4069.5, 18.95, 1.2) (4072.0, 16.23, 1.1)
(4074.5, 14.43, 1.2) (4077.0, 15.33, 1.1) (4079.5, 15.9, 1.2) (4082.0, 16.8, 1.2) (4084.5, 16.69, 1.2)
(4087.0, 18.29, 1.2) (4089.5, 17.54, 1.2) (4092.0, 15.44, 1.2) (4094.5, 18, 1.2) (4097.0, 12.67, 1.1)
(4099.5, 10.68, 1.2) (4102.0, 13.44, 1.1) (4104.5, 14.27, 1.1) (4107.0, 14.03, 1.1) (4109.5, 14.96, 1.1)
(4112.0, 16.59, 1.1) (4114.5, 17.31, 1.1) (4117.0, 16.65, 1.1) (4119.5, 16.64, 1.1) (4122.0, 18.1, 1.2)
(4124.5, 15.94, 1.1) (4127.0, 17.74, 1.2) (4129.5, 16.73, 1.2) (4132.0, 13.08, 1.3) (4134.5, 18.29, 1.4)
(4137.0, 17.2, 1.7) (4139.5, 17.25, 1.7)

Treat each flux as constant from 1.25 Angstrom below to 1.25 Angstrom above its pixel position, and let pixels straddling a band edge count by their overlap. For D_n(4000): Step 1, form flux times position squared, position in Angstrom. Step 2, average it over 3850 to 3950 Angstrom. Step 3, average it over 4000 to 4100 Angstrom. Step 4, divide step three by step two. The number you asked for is 1.3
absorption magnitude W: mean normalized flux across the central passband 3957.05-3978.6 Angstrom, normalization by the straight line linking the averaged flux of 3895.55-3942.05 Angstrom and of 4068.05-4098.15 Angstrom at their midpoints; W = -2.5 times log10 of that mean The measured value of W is 0.39 mag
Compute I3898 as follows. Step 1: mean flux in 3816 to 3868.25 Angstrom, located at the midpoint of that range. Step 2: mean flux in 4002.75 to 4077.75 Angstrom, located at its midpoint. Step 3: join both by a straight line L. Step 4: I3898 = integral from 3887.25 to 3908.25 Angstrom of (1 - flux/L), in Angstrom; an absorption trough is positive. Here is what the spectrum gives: 1.9 Angstrom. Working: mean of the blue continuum 13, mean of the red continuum 16.7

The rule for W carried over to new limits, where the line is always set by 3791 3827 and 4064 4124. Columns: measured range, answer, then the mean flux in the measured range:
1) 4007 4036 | -0.116 mag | 16.9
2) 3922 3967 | 0.129 mag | 12.6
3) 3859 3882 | -0.085 mag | 14.5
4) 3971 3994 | 0.074 mag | 13.7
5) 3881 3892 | 0.170 mag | 11.6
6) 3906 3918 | -0.071 mag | 14.8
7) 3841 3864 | -0.114 mag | 14.6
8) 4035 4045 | -0.112 mag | 17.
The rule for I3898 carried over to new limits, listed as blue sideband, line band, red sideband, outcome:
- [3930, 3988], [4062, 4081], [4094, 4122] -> -3.0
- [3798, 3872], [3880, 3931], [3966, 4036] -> 2.8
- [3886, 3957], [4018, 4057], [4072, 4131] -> -3.8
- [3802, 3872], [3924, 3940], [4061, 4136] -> 3.4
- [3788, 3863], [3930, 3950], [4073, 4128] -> 2.5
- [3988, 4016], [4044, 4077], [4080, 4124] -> 0.4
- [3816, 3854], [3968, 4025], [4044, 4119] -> -2.6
